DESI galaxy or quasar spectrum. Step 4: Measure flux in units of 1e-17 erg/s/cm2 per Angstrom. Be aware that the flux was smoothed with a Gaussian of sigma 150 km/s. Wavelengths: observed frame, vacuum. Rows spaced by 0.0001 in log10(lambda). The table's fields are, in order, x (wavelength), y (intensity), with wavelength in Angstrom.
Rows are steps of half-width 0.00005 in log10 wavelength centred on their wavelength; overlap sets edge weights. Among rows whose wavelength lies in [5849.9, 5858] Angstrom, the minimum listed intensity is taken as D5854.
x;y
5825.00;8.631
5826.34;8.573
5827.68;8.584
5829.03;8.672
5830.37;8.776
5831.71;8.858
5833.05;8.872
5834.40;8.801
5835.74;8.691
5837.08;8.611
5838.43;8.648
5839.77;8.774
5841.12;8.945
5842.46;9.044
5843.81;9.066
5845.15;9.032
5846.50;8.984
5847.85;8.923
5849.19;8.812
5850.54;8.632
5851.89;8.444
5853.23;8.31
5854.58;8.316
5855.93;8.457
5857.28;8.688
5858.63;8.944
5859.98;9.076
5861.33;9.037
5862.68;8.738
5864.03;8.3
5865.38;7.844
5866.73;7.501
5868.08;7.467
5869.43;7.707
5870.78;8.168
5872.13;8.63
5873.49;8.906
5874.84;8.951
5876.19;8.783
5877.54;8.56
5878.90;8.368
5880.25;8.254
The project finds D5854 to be 8.31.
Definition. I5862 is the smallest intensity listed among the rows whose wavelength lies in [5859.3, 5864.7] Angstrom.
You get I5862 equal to 8.3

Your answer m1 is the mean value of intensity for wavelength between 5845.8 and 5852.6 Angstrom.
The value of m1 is 8.76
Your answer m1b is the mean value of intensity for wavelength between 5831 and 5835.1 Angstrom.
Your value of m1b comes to 8.85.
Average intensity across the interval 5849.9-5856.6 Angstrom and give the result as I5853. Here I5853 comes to 8.43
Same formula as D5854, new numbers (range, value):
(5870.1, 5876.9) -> 8.168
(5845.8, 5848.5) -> 8.923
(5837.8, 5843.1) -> 8.648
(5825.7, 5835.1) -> 8.573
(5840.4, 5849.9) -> 8.812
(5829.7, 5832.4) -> 8.776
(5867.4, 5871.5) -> 7.467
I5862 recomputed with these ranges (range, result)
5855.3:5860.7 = 8.457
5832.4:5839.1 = 8.611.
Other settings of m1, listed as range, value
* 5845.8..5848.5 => 8.93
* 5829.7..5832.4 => 8.84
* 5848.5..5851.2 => 8.74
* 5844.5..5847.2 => 8.98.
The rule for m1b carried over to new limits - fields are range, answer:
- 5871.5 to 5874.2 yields 8.76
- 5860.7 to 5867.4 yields 8.28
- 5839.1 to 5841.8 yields 8.87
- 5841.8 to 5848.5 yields 9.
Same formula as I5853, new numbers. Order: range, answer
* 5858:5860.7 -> 9.01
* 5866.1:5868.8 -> 7.49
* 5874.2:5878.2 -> 8.78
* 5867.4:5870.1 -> 7.59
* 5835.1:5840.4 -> 8.68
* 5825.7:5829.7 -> 8.6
